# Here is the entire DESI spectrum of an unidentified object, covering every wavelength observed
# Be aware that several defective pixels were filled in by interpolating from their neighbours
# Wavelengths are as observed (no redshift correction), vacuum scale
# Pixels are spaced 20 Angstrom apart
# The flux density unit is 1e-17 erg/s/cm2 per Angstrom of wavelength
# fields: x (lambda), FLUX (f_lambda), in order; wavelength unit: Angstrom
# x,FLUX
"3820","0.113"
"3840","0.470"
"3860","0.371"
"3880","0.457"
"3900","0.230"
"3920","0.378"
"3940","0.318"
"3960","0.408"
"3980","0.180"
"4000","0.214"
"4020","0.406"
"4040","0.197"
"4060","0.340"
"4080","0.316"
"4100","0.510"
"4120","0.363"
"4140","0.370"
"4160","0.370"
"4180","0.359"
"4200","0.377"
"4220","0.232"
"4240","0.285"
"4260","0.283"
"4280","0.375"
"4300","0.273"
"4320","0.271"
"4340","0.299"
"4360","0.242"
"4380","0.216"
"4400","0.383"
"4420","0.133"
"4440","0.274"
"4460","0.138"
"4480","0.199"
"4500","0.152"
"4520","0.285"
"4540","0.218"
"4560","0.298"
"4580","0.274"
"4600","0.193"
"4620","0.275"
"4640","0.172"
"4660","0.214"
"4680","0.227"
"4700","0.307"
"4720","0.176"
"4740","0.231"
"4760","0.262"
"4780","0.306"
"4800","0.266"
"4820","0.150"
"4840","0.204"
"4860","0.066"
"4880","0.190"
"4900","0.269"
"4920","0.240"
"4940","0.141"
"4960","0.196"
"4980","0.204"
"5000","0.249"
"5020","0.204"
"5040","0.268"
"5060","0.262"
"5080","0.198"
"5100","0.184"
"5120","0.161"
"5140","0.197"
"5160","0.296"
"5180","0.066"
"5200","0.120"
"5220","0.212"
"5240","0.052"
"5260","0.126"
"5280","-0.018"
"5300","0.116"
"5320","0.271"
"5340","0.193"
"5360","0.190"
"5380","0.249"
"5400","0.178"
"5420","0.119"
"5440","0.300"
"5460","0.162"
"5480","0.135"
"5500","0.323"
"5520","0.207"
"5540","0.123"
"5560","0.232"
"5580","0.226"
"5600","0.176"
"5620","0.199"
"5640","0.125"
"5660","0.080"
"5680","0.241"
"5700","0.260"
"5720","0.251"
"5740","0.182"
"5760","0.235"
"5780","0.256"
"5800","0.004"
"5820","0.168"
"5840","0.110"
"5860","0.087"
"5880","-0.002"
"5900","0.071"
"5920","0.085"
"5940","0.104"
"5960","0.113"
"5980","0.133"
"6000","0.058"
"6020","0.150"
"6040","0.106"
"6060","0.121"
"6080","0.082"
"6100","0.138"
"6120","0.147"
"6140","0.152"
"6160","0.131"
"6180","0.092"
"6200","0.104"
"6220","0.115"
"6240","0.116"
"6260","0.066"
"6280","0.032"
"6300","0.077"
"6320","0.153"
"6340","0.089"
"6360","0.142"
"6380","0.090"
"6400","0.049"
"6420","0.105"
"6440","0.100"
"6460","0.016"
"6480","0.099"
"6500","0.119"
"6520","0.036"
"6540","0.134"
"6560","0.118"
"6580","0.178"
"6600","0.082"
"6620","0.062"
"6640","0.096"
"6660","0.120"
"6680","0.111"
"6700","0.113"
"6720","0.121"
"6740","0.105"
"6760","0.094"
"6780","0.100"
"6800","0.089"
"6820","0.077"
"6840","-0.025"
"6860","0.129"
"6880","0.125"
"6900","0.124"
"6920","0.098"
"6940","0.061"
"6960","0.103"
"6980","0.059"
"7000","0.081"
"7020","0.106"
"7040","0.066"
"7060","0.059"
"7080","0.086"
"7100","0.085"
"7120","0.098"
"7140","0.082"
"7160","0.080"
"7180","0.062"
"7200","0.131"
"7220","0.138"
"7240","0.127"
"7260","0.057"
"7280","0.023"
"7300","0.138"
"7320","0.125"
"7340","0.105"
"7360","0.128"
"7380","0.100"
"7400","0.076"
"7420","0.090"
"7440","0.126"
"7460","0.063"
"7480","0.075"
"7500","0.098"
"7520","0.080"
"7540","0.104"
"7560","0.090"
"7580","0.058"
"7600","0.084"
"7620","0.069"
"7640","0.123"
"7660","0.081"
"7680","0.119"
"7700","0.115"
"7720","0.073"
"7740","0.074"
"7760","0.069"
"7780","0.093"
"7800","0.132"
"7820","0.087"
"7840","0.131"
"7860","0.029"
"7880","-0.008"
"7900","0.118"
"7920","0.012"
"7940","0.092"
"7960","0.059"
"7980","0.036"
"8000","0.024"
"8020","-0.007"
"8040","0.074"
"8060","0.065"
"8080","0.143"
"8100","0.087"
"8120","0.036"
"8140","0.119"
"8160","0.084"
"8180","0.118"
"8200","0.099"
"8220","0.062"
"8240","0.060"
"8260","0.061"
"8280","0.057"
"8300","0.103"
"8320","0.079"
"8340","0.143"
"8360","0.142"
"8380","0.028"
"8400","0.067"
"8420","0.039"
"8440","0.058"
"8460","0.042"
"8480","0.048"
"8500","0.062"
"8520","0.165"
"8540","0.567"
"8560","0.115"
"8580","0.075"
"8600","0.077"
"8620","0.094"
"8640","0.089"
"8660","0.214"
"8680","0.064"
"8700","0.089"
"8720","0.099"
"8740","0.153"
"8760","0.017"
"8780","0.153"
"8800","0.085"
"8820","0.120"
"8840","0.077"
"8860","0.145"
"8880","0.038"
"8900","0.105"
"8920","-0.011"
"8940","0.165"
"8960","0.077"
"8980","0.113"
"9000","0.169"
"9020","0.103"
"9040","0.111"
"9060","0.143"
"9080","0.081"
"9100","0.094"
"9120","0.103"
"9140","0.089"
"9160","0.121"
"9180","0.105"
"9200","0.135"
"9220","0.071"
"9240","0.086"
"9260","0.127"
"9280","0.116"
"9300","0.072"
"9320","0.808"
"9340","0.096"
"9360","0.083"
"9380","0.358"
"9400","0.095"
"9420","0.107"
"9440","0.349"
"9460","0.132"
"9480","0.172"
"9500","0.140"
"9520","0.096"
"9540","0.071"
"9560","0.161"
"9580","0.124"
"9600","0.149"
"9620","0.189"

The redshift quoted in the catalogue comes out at 1.29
